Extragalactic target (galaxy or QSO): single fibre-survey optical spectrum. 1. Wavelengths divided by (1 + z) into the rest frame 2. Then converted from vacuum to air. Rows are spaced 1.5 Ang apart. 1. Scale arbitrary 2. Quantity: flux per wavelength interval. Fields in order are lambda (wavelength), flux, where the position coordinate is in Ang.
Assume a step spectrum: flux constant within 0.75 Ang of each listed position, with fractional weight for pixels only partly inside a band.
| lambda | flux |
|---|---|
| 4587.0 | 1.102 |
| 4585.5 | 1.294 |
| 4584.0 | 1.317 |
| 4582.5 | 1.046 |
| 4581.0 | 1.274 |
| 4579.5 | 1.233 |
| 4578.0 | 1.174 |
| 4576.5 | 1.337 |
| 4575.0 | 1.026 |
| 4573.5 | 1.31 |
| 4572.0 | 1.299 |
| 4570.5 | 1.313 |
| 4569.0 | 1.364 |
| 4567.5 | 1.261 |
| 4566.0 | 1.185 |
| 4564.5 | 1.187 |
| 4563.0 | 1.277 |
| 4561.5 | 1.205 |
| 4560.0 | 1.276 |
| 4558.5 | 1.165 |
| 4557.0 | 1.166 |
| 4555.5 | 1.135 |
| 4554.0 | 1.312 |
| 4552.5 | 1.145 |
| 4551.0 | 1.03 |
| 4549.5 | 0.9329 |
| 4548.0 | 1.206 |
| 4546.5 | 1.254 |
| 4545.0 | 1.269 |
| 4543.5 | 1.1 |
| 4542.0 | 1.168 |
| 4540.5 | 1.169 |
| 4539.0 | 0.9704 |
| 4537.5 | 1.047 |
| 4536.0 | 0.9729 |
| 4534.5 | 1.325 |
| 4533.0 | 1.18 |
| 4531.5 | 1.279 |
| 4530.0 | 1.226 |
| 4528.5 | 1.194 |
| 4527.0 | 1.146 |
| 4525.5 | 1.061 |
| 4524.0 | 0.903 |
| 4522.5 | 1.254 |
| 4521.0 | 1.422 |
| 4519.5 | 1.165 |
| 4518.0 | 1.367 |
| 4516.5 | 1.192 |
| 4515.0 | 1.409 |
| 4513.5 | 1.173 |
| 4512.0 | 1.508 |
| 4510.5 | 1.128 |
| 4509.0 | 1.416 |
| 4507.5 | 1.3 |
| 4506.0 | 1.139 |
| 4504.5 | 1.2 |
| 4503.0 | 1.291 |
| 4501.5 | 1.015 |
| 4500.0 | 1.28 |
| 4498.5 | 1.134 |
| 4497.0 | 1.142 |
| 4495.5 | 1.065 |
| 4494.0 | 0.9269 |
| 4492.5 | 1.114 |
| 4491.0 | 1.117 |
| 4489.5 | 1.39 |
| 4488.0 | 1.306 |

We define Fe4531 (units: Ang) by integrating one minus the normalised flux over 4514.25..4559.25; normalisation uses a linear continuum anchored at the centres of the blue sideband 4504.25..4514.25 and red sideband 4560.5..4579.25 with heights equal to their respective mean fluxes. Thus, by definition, 3.1 Ang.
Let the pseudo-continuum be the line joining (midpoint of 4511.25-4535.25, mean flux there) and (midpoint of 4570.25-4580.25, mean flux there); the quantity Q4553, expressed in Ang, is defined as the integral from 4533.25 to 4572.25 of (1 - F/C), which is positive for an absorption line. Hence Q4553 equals 1.8 Ang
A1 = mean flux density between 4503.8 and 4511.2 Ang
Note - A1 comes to 1.24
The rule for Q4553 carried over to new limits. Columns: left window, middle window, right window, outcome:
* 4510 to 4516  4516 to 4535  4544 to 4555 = 0.8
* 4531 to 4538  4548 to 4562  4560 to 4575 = 0.8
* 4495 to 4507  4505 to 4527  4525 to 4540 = -1.7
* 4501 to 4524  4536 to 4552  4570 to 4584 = 1.7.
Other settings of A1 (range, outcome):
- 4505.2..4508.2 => 1.22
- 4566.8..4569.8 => 1.31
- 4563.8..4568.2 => 1.21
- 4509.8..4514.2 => 1.27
